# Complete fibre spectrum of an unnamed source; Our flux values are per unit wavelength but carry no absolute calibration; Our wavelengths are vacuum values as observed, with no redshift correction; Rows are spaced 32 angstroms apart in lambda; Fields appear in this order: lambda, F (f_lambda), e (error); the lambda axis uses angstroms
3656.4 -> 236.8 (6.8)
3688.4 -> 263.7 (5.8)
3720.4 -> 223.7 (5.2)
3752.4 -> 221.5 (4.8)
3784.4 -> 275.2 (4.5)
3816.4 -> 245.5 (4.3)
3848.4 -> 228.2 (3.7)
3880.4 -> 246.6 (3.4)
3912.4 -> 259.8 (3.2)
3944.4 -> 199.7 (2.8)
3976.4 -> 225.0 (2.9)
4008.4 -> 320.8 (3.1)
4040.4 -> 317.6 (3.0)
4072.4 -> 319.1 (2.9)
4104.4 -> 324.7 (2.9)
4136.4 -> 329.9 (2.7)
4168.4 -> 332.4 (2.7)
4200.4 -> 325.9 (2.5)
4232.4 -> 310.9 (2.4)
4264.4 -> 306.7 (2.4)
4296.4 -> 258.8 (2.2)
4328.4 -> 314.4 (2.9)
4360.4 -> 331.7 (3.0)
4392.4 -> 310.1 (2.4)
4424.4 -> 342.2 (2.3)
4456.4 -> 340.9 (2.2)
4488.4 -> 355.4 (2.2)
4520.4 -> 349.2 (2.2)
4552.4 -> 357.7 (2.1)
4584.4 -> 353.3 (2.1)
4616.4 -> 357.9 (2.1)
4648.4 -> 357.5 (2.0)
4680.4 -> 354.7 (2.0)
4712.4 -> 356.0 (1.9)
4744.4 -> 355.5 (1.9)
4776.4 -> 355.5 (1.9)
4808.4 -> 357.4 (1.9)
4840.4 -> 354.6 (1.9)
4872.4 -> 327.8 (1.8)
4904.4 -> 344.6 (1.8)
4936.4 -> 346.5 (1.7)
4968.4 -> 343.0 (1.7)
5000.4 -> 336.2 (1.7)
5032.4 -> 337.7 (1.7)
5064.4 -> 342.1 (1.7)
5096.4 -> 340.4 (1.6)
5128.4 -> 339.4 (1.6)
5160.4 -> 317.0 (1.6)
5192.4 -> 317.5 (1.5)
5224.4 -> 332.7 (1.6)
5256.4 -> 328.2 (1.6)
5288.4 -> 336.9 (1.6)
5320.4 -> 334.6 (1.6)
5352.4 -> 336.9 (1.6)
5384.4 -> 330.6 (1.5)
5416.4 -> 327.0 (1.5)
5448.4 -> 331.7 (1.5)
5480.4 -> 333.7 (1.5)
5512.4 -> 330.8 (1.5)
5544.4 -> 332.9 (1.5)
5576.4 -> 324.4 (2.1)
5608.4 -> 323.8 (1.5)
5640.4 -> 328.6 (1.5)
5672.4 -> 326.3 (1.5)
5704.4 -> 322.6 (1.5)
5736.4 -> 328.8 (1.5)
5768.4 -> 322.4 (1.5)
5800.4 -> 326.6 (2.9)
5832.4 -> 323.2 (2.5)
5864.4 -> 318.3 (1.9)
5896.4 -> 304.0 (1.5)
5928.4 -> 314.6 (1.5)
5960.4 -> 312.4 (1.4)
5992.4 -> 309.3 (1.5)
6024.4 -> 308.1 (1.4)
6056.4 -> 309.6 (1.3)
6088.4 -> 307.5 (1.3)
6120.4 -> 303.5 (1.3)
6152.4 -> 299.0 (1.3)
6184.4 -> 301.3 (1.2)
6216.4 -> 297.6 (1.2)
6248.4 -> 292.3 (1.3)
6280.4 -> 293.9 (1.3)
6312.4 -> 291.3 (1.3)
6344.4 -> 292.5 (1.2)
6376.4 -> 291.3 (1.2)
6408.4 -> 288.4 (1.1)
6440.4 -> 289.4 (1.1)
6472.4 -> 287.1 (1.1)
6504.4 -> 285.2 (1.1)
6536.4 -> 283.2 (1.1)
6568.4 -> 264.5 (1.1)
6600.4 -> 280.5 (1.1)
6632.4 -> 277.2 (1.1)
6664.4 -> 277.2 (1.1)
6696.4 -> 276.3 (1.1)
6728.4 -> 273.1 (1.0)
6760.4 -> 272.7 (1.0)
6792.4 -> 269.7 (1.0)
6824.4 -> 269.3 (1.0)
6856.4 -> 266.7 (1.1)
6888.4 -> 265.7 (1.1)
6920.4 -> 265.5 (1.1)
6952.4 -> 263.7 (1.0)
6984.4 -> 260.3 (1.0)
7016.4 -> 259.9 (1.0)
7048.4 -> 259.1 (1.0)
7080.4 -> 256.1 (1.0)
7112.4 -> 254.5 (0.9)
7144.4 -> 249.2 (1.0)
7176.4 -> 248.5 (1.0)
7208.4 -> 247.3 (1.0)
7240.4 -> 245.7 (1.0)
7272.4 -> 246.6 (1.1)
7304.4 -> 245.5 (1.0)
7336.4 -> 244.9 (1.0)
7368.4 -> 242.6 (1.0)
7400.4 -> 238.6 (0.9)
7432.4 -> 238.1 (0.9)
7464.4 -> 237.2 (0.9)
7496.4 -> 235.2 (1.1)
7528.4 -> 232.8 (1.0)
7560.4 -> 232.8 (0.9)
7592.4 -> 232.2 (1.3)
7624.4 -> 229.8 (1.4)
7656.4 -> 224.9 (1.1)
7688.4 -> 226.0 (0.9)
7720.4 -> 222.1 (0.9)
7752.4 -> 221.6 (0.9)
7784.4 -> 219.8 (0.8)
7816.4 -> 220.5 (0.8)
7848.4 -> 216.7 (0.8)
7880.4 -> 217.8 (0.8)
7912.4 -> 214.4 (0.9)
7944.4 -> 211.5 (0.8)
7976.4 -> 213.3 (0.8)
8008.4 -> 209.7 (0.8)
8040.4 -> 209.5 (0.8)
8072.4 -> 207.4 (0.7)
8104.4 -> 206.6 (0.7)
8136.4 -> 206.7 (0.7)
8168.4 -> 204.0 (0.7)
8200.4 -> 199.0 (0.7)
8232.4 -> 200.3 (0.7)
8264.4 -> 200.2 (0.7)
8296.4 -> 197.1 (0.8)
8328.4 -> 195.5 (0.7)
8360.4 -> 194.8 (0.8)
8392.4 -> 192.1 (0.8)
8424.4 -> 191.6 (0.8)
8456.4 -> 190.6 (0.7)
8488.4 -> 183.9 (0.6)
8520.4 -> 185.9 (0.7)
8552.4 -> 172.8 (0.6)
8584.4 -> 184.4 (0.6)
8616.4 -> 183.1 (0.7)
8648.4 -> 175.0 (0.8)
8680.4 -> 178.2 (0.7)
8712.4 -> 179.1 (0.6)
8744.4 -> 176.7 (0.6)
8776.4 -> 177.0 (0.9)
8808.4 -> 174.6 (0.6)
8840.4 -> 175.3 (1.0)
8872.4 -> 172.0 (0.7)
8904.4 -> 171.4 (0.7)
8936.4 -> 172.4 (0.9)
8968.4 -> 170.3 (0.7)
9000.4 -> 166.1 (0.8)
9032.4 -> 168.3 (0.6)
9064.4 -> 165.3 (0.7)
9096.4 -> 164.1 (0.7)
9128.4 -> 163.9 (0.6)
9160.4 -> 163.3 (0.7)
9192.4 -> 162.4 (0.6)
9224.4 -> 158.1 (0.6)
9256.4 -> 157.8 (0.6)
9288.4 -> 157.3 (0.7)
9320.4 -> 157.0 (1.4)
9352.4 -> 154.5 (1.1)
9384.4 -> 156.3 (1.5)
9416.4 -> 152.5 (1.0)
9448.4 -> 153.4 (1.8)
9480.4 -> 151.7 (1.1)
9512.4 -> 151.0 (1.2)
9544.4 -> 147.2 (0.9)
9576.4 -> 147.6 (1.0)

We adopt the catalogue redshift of 0.00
